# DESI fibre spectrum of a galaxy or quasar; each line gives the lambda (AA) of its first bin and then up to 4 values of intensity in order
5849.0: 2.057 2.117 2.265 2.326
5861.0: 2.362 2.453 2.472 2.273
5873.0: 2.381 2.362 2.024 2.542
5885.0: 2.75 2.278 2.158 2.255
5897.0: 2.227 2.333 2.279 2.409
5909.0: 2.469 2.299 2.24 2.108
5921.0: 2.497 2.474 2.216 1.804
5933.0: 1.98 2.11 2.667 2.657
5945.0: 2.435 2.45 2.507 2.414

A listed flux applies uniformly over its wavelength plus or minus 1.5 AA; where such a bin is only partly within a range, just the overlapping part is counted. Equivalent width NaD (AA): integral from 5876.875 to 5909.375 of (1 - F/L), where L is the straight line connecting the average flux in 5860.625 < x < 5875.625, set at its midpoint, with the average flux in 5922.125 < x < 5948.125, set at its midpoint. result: 0.3 AA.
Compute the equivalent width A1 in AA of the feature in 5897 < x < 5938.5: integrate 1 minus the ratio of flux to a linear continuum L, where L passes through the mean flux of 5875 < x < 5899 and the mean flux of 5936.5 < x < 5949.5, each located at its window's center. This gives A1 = 2.9 AA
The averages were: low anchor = 2.32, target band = 2.26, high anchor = 2.52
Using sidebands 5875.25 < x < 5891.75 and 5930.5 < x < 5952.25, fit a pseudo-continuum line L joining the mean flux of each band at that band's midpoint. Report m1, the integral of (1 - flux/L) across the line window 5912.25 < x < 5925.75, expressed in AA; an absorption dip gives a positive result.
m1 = 0.2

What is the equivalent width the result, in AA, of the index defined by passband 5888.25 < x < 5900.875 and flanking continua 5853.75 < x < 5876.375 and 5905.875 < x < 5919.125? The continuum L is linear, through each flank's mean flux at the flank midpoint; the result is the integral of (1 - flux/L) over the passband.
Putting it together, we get 0.44 AA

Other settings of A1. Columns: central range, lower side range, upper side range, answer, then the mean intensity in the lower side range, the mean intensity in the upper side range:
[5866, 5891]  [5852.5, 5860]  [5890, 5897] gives -1.46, 2.28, 2.21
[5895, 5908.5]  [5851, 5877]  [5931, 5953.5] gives 0.23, 2.34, 2.39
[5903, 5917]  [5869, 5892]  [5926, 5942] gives -0.42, 2.35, 2.2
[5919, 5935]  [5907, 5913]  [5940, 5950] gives 1.73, 2.39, 2.52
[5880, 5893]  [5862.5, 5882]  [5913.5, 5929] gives -0.45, 2.34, 2.29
